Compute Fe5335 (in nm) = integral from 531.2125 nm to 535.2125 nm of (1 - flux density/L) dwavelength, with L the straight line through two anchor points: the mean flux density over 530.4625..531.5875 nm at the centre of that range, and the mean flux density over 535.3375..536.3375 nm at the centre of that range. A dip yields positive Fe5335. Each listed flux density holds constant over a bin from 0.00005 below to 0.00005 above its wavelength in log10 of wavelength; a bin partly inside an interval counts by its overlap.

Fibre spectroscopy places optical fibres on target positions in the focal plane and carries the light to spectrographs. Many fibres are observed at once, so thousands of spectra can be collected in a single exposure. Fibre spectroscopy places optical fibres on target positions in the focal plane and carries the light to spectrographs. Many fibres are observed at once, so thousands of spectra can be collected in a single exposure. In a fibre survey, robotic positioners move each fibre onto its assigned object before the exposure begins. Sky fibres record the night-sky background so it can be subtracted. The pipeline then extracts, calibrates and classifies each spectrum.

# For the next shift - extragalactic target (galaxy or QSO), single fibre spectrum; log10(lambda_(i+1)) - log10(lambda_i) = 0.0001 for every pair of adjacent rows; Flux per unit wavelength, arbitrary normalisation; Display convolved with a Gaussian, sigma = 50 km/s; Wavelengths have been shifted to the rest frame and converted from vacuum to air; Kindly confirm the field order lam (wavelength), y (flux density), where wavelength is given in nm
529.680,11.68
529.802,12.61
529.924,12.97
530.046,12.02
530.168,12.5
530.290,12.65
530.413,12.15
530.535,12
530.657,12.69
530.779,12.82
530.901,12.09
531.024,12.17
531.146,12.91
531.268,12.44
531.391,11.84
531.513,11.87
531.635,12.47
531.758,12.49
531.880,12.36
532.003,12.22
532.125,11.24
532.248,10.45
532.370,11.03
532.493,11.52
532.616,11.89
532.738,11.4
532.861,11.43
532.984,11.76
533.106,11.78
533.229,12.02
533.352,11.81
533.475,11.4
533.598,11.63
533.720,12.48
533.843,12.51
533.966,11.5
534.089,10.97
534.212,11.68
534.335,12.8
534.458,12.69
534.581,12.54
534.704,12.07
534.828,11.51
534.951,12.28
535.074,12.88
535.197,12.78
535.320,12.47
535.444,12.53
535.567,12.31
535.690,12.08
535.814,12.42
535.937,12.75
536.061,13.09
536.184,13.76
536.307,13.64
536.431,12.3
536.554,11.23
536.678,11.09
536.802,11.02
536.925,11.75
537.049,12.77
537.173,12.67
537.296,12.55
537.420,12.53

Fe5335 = 0.19 nm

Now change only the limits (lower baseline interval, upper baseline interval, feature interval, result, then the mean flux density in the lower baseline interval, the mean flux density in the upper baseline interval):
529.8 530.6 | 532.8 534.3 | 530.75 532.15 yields -0.01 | 12.4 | 11.8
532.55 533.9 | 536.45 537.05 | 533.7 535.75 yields -0.10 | 11.8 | 11.5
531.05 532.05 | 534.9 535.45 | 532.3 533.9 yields 0.09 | 12.3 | 12.6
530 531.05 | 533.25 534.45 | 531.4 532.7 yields 0.04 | 12.3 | 11.9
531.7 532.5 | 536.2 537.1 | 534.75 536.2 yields -0.07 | 11.6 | 12.1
